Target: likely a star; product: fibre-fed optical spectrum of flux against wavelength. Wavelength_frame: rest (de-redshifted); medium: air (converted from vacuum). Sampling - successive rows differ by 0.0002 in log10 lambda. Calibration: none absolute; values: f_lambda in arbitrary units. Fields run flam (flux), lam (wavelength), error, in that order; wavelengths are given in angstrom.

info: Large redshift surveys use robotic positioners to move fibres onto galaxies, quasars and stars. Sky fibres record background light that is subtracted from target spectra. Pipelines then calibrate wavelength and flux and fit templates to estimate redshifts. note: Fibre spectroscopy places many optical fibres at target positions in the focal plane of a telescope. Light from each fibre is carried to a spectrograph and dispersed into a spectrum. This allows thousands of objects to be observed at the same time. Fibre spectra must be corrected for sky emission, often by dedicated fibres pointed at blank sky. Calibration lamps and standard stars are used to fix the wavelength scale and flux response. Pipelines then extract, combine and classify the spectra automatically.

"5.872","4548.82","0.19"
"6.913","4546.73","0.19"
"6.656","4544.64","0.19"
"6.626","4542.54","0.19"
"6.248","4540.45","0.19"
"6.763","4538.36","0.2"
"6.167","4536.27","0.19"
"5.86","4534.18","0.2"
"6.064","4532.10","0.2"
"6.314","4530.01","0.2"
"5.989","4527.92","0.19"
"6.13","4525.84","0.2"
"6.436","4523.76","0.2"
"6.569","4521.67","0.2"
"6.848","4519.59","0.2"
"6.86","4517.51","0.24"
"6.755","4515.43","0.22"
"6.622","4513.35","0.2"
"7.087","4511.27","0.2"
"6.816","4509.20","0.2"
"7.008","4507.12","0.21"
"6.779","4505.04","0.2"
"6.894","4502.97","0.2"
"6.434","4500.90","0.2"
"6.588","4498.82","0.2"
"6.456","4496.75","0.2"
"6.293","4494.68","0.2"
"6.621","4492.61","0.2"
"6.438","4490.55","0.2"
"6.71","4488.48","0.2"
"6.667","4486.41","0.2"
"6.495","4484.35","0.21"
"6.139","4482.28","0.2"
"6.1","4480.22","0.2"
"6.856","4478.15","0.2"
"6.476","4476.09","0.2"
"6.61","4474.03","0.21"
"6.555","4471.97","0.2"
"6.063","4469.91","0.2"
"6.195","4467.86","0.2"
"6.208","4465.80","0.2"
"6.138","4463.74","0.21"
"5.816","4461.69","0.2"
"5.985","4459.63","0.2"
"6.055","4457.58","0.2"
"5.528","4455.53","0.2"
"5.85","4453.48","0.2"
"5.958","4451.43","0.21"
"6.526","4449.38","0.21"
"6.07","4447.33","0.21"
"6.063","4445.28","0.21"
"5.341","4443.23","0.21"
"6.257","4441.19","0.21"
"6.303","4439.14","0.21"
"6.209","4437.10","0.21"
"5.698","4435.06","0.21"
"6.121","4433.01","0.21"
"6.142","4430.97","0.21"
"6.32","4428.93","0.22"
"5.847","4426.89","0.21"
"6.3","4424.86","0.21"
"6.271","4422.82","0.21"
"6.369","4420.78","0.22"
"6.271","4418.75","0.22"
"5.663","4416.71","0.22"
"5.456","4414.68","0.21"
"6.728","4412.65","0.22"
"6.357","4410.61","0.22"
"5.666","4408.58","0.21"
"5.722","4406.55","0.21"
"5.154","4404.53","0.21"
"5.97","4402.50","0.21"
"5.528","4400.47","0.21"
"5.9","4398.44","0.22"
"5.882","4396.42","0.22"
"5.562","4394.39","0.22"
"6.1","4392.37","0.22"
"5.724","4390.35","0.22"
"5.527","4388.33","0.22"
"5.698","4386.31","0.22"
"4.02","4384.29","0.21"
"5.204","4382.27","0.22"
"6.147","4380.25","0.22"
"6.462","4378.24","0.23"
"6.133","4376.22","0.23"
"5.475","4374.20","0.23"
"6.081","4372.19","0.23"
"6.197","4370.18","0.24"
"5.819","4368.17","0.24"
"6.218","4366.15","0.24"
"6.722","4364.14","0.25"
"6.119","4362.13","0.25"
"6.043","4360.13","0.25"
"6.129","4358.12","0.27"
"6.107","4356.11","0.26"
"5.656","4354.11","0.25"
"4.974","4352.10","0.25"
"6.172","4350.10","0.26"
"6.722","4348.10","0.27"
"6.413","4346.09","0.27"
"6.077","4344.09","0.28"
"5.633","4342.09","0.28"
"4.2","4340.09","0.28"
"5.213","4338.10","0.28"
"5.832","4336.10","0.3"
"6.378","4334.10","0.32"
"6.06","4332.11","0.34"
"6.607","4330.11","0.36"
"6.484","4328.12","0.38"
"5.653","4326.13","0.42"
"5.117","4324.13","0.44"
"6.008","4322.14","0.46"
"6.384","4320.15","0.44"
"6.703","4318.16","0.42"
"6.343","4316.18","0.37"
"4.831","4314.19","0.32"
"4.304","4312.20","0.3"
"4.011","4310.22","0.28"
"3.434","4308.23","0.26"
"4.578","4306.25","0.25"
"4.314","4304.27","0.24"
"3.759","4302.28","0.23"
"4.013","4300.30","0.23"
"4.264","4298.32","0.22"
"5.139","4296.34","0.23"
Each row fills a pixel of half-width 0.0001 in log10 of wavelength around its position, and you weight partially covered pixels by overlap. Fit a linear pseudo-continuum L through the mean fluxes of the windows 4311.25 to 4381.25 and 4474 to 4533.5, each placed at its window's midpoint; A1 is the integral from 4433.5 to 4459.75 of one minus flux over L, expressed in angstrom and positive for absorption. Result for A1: 1.4 angstrom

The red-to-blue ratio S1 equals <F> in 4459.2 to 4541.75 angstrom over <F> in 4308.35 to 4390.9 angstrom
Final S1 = 1.12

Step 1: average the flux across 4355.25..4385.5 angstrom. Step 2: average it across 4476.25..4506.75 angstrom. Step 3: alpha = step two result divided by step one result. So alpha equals 1.10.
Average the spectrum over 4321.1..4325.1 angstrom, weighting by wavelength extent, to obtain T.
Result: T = 5.58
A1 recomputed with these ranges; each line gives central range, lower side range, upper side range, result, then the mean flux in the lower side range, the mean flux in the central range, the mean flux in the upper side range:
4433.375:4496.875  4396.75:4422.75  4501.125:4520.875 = 2.0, 5.91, 6.21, 6.83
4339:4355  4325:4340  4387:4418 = 0.4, 5.91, 5.73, 5.8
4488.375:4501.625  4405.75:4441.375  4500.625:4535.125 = -0.1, 6.09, 6.49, 6.56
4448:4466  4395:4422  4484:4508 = 0.8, 5.89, 6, 6.62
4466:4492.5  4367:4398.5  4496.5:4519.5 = 0.4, 5.74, 6.44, 6.77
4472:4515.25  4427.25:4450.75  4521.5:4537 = -3.3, 6.08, 6.61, 6.17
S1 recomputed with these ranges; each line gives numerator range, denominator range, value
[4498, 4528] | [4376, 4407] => 1.18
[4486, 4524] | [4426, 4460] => 1.11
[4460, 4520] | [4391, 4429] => 1.10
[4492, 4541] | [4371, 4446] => 1.11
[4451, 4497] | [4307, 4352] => 1.11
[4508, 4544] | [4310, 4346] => 1.13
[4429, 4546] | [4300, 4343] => 1.20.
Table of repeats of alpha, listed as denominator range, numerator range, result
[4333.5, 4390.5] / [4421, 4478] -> 1.05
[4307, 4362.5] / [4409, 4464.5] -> 1.06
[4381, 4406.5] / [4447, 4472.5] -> 1.10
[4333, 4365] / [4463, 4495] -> 1.09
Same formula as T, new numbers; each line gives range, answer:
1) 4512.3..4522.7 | 6.73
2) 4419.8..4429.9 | 6.22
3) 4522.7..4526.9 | 6.28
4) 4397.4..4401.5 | 5.71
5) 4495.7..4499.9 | 6.51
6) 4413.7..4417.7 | 5.56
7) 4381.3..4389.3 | 5.11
